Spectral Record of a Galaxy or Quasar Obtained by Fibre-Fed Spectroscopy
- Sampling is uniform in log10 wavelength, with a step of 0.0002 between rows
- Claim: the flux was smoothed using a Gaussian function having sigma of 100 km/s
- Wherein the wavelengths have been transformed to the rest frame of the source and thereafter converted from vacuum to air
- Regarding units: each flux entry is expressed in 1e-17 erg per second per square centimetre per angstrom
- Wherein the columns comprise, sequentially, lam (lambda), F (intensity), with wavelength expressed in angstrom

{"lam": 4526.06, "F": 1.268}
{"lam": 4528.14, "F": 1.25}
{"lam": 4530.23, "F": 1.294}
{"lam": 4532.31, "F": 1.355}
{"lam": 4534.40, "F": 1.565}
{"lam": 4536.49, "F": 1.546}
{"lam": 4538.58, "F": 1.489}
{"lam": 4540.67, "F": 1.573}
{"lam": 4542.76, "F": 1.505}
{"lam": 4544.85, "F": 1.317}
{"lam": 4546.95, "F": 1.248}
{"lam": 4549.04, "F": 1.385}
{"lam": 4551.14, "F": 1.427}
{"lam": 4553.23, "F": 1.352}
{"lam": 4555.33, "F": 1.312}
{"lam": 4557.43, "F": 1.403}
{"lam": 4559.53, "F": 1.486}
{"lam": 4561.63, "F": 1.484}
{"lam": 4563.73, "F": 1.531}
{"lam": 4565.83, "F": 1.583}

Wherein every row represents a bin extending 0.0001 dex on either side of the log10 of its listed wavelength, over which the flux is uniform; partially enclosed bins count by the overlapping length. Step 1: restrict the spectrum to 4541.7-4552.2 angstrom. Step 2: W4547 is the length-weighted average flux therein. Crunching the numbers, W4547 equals 1.38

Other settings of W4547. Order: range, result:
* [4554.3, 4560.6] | 1.4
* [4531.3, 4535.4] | 1.46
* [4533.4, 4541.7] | 1.54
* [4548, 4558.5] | 1.38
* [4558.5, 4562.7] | 1.49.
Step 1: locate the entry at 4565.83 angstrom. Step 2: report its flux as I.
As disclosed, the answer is 1.583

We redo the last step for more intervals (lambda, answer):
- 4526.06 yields 1.268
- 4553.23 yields 1.352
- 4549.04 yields 1.385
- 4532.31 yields 1.355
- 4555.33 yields 1.312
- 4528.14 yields 1.25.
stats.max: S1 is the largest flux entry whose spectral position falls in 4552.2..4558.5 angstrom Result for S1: 1.403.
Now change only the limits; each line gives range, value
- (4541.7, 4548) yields 1.505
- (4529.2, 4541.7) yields 1.573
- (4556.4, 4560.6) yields 1.486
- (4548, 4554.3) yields 1.427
